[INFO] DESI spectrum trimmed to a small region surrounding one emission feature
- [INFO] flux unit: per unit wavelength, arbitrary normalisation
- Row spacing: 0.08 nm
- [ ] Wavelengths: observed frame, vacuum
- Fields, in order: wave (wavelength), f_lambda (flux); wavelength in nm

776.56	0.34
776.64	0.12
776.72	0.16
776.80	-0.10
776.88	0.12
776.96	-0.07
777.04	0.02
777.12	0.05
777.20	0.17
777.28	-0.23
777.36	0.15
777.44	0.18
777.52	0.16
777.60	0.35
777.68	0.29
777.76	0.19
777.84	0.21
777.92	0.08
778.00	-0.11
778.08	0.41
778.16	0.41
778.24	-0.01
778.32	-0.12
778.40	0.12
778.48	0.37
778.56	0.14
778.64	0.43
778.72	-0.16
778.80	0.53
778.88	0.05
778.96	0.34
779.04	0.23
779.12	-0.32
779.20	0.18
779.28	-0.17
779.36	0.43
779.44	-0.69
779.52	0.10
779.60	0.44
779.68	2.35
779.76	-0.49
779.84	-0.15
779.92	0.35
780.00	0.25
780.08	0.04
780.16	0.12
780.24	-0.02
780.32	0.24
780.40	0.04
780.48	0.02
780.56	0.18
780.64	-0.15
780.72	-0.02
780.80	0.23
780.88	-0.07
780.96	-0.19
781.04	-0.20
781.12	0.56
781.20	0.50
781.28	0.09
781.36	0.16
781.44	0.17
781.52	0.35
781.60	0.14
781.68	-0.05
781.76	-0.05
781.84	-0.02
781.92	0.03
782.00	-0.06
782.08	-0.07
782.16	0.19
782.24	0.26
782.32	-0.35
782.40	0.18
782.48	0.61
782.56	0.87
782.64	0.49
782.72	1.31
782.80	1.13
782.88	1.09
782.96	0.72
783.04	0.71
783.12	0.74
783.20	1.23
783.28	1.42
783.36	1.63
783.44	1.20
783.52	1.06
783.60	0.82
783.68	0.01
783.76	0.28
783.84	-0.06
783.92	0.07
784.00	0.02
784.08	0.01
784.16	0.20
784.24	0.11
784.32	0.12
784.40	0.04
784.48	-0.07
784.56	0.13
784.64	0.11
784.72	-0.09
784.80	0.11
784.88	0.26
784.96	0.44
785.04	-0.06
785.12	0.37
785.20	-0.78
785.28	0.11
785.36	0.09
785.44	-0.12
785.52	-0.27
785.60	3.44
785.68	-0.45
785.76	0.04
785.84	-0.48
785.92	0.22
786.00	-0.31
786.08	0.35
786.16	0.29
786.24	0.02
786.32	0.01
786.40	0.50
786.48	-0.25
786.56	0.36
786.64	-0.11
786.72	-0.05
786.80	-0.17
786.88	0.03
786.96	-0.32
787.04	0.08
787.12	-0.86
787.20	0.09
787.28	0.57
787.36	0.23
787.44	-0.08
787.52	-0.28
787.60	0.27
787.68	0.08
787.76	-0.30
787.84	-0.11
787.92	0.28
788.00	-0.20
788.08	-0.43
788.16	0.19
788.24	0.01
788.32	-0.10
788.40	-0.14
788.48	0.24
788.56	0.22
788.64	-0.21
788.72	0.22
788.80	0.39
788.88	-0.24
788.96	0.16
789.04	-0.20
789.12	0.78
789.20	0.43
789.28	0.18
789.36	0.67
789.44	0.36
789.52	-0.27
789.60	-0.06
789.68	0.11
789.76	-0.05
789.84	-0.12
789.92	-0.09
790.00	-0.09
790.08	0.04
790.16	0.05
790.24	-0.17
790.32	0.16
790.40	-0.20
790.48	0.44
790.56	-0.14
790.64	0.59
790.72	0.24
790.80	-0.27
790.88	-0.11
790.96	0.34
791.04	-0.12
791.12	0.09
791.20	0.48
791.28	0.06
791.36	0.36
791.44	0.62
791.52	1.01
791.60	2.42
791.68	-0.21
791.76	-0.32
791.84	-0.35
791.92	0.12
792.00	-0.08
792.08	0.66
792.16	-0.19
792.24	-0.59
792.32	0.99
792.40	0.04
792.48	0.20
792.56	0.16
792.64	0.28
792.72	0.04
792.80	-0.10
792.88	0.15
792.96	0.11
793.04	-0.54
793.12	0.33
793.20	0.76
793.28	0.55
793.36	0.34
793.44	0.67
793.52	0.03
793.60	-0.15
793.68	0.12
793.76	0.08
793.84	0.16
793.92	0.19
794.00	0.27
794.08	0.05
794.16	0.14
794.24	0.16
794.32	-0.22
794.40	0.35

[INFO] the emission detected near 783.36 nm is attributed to [O II]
